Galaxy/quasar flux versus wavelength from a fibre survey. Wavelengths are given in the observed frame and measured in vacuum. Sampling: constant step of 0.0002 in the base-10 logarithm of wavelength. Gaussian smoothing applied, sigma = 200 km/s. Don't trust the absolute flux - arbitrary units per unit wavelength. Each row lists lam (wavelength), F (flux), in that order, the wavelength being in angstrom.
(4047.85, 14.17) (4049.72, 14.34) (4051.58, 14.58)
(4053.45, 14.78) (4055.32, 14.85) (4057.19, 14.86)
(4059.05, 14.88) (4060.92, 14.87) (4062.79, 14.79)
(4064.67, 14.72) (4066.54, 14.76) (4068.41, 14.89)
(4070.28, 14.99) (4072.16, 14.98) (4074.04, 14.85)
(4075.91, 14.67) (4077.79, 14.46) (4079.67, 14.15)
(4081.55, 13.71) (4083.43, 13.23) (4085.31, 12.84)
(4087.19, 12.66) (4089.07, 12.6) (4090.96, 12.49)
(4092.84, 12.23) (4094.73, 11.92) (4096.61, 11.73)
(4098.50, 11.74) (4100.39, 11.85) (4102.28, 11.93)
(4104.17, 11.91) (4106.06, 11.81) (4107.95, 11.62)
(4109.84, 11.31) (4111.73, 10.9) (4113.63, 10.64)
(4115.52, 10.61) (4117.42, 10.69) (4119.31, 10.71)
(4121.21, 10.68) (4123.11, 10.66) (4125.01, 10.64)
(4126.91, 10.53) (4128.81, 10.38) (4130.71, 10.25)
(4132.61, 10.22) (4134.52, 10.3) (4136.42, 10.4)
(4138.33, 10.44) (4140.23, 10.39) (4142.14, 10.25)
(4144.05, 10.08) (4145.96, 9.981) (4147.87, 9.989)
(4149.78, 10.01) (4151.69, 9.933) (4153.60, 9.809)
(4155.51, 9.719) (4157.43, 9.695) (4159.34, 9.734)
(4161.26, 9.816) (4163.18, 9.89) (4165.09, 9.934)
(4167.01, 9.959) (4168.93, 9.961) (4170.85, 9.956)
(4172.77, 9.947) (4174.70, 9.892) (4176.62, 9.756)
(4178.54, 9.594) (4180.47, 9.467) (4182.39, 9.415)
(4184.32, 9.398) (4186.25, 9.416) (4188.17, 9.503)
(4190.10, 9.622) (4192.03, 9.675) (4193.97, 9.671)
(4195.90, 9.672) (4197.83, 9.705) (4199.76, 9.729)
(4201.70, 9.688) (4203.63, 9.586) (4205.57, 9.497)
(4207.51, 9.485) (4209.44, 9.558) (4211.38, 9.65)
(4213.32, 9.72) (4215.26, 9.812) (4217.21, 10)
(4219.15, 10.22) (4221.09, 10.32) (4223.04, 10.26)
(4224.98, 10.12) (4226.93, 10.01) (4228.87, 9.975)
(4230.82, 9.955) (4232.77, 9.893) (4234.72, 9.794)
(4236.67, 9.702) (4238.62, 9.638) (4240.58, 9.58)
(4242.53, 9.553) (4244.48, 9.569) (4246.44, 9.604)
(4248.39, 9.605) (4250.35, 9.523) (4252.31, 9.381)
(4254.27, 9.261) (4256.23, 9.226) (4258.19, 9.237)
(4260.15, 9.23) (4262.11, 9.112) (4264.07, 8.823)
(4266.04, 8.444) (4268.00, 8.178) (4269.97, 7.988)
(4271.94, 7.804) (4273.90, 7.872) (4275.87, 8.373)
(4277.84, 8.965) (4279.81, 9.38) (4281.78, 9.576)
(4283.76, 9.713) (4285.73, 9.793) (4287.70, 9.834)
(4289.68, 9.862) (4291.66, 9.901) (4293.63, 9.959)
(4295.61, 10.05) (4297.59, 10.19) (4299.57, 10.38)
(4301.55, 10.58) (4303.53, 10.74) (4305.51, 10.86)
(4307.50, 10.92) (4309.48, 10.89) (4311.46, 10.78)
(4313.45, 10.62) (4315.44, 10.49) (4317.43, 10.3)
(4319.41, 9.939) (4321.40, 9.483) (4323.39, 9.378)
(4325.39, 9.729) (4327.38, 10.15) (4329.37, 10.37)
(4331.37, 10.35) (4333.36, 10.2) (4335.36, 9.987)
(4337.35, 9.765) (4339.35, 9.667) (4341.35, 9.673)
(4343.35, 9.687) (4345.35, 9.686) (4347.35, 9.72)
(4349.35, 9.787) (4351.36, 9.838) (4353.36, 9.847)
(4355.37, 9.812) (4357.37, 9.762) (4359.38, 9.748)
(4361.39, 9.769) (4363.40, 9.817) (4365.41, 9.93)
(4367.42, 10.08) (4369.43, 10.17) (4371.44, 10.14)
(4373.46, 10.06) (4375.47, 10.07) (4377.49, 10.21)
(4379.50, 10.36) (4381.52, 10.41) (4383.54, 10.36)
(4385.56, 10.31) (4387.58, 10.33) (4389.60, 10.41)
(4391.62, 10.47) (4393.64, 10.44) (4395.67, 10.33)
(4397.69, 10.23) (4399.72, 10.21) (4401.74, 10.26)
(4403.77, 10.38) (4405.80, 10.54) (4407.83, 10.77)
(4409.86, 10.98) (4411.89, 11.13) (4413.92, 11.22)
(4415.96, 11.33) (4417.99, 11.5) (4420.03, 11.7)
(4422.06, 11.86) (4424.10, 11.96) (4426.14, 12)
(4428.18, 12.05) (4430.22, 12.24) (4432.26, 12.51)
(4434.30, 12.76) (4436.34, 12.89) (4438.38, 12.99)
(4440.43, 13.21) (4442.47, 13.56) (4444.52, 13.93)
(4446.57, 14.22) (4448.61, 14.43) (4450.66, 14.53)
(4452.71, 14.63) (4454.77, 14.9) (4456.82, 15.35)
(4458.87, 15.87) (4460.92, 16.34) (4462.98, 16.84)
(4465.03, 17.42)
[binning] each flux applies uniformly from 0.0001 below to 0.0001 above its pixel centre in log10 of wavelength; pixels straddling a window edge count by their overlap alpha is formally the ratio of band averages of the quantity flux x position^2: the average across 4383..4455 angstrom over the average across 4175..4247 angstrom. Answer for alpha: 1.34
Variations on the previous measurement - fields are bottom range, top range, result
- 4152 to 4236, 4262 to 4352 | 1.05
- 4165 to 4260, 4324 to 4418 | 1.13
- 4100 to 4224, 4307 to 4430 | 1.13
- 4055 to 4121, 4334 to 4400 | 0.88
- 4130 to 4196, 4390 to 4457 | 1.39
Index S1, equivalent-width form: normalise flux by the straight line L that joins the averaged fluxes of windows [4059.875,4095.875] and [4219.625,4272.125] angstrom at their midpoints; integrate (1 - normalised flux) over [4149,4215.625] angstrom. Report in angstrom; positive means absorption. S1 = 8.3 angstrom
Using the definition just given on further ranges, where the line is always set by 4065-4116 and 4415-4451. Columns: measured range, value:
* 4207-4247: 9.25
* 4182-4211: 7.30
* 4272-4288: 4.63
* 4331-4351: 4.58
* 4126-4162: 7.63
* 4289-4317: 5.09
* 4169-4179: 2.31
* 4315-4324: 2.02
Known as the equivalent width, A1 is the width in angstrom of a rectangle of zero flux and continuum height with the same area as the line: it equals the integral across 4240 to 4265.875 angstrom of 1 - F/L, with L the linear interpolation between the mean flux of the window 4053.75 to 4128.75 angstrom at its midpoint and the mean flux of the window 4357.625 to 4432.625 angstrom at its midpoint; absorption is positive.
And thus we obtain 5.2 angstrom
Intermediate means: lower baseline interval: 12.8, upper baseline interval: 10.7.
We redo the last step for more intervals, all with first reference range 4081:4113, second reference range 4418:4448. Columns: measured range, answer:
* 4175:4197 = 4.8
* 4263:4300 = 9.6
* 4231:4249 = 3.9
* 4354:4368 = 3.0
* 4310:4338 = 5.3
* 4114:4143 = 4.0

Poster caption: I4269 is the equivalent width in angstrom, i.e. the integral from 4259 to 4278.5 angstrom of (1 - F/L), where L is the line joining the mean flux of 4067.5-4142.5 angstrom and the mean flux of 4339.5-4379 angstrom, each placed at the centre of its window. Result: 3.9 angstrom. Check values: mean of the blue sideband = 11.9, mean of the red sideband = 9.89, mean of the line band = 8.48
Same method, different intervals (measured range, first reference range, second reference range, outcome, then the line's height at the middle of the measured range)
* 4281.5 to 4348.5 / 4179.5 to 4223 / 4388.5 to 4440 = 3.0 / 10.6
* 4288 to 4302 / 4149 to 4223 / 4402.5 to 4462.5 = 1.3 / 11.1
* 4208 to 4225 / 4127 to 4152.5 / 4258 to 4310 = -0.2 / 9.83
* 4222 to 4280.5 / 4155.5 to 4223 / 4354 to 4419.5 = 3.9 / 9.94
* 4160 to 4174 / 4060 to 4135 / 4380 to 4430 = 2.5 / 12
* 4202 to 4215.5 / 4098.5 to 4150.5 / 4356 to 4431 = 1.4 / 10.7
